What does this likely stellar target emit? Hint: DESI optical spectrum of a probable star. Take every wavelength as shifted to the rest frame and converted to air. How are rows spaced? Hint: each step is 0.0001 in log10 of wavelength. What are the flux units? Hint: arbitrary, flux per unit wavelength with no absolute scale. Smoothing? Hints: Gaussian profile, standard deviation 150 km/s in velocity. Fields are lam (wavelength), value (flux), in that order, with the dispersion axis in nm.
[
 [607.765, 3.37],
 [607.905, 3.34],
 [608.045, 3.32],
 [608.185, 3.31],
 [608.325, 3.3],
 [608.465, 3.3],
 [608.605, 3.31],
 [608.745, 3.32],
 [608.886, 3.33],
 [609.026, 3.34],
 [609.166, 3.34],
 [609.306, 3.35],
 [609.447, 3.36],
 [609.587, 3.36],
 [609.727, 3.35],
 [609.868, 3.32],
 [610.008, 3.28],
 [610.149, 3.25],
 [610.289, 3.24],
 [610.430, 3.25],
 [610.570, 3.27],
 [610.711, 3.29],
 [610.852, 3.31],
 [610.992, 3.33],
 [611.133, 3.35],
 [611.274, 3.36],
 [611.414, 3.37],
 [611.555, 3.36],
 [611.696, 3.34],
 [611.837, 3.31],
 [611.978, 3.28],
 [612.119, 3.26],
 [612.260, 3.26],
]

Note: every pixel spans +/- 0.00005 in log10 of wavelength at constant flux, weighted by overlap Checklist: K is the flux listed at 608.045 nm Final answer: 3.32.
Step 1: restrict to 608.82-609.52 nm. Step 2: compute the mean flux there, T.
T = 3.35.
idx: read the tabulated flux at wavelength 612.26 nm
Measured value 3.26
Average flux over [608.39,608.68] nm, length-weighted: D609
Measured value 3.31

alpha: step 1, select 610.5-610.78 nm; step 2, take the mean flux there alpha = 3.28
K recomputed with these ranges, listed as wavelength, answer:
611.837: 3.31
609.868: 3.32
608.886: 3.33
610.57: 3.27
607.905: 3.34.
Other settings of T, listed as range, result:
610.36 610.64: 3.27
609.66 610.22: 3.3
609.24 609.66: 3.36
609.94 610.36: 3.25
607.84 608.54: 3.32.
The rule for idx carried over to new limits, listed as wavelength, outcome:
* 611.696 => 3.34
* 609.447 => 3.36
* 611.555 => 3.36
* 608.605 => 3.31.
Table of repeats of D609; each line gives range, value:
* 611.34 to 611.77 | 3.36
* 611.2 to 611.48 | 3.37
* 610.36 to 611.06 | 3.29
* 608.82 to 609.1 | 3.34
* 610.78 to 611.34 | 3.34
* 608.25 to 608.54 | 3.3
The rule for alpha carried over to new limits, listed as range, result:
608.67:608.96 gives 3.32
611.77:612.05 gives 3.29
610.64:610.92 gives 3.29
